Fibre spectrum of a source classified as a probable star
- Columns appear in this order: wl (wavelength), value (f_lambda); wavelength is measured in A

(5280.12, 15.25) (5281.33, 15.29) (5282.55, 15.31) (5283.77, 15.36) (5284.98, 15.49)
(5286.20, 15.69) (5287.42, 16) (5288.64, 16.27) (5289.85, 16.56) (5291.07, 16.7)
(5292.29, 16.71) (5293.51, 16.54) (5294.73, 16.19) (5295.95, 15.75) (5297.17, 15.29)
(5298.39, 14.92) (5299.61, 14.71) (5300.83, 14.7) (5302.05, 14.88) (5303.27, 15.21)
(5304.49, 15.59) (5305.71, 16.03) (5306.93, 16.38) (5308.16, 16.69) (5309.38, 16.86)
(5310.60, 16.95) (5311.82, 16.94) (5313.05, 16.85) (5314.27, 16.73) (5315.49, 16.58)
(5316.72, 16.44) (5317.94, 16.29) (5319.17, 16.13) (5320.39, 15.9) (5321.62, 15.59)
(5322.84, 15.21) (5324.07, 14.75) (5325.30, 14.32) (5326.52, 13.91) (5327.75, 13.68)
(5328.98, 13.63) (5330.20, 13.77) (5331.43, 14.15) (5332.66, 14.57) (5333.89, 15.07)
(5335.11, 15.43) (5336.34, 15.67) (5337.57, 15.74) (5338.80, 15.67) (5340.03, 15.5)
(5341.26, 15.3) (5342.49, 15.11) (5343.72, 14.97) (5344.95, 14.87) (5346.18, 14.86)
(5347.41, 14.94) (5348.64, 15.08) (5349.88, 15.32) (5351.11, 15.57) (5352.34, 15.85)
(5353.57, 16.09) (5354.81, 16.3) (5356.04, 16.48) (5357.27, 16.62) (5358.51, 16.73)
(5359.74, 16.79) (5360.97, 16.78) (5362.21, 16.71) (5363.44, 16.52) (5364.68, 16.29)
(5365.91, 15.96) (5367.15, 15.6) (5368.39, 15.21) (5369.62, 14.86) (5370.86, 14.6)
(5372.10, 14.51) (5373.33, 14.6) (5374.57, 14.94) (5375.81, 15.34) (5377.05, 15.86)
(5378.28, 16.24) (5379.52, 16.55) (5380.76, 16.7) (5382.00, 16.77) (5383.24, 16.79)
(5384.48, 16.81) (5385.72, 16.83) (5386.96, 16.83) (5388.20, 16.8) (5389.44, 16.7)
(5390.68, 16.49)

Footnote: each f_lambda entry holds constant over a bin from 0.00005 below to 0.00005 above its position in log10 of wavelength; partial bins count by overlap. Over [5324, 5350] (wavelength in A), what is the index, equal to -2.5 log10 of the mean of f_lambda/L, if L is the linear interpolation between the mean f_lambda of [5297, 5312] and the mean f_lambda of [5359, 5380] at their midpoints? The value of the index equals 0.066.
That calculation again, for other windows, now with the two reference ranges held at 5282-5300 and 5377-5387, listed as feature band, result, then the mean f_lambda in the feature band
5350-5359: 0.01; 16.2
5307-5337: 0.04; 15.5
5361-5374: 0.07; 15.5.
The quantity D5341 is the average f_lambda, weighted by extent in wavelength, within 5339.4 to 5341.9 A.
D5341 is 15.4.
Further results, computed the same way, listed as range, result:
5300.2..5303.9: 14.9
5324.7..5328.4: 14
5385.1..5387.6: 16.8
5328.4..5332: 13.9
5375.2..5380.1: 16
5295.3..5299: 15.3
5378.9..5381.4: 16.6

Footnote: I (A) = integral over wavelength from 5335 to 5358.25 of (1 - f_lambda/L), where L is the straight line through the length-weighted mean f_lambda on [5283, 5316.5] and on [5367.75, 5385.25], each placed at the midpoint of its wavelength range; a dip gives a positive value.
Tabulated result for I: 0.4 A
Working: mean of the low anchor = 16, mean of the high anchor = 15.7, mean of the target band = 15.6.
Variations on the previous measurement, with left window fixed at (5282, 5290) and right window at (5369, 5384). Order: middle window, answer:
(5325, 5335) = 0.97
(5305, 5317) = -0.68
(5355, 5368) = -0.61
